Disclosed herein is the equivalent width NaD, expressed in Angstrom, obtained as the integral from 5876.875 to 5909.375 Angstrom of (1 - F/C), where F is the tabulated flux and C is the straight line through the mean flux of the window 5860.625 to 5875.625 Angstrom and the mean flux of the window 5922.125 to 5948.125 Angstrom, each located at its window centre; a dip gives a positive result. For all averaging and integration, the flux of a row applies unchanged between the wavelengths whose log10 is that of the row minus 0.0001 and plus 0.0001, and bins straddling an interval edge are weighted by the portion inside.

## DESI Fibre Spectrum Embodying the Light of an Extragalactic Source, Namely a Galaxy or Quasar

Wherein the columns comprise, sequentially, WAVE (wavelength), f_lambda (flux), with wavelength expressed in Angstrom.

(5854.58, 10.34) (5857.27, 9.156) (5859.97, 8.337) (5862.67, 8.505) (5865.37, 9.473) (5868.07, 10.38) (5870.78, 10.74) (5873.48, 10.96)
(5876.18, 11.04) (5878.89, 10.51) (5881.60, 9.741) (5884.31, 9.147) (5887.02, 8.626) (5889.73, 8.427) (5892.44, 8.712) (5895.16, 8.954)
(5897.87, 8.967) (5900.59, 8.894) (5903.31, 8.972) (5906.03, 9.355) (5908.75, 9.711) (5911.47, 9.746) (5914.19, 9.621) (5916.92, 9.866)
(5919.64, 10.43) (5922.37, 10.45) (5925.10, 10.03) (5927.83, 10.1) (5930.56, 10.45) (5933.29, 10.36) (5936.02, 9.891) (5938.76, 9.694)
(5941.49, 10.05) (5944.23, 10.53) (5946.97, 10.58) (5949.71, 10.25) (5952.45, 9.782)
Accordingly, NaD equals 2.8 Angstrom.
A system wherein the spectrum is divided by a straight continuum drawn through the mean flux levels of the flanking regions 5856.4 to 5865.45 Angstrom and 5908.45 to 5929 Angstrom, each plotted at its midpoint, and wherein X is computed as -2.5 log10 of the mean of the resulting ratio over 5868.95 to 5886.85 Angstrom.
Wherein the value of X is -0.13 mag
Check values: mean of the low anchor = 8.77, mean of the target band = 10.2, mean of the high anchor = 10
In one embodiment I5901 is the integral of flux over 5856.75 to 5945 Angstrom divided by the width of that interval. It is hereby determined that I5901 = 9.69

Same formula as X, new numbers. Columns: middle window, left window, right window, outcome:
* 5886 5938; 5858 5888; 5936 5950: 0.05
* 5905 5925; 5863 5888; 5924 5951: 0.03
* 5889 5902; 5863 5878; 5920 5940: 0.17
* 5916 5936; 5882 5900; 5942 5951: -0.04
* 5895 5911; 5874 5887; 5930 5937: 0.10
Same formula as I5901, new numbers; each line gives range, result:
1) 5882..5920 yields 9.23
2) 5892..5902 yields 8.89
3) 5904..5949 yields 10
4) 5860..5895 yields 9.61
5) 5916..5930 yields 10.2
